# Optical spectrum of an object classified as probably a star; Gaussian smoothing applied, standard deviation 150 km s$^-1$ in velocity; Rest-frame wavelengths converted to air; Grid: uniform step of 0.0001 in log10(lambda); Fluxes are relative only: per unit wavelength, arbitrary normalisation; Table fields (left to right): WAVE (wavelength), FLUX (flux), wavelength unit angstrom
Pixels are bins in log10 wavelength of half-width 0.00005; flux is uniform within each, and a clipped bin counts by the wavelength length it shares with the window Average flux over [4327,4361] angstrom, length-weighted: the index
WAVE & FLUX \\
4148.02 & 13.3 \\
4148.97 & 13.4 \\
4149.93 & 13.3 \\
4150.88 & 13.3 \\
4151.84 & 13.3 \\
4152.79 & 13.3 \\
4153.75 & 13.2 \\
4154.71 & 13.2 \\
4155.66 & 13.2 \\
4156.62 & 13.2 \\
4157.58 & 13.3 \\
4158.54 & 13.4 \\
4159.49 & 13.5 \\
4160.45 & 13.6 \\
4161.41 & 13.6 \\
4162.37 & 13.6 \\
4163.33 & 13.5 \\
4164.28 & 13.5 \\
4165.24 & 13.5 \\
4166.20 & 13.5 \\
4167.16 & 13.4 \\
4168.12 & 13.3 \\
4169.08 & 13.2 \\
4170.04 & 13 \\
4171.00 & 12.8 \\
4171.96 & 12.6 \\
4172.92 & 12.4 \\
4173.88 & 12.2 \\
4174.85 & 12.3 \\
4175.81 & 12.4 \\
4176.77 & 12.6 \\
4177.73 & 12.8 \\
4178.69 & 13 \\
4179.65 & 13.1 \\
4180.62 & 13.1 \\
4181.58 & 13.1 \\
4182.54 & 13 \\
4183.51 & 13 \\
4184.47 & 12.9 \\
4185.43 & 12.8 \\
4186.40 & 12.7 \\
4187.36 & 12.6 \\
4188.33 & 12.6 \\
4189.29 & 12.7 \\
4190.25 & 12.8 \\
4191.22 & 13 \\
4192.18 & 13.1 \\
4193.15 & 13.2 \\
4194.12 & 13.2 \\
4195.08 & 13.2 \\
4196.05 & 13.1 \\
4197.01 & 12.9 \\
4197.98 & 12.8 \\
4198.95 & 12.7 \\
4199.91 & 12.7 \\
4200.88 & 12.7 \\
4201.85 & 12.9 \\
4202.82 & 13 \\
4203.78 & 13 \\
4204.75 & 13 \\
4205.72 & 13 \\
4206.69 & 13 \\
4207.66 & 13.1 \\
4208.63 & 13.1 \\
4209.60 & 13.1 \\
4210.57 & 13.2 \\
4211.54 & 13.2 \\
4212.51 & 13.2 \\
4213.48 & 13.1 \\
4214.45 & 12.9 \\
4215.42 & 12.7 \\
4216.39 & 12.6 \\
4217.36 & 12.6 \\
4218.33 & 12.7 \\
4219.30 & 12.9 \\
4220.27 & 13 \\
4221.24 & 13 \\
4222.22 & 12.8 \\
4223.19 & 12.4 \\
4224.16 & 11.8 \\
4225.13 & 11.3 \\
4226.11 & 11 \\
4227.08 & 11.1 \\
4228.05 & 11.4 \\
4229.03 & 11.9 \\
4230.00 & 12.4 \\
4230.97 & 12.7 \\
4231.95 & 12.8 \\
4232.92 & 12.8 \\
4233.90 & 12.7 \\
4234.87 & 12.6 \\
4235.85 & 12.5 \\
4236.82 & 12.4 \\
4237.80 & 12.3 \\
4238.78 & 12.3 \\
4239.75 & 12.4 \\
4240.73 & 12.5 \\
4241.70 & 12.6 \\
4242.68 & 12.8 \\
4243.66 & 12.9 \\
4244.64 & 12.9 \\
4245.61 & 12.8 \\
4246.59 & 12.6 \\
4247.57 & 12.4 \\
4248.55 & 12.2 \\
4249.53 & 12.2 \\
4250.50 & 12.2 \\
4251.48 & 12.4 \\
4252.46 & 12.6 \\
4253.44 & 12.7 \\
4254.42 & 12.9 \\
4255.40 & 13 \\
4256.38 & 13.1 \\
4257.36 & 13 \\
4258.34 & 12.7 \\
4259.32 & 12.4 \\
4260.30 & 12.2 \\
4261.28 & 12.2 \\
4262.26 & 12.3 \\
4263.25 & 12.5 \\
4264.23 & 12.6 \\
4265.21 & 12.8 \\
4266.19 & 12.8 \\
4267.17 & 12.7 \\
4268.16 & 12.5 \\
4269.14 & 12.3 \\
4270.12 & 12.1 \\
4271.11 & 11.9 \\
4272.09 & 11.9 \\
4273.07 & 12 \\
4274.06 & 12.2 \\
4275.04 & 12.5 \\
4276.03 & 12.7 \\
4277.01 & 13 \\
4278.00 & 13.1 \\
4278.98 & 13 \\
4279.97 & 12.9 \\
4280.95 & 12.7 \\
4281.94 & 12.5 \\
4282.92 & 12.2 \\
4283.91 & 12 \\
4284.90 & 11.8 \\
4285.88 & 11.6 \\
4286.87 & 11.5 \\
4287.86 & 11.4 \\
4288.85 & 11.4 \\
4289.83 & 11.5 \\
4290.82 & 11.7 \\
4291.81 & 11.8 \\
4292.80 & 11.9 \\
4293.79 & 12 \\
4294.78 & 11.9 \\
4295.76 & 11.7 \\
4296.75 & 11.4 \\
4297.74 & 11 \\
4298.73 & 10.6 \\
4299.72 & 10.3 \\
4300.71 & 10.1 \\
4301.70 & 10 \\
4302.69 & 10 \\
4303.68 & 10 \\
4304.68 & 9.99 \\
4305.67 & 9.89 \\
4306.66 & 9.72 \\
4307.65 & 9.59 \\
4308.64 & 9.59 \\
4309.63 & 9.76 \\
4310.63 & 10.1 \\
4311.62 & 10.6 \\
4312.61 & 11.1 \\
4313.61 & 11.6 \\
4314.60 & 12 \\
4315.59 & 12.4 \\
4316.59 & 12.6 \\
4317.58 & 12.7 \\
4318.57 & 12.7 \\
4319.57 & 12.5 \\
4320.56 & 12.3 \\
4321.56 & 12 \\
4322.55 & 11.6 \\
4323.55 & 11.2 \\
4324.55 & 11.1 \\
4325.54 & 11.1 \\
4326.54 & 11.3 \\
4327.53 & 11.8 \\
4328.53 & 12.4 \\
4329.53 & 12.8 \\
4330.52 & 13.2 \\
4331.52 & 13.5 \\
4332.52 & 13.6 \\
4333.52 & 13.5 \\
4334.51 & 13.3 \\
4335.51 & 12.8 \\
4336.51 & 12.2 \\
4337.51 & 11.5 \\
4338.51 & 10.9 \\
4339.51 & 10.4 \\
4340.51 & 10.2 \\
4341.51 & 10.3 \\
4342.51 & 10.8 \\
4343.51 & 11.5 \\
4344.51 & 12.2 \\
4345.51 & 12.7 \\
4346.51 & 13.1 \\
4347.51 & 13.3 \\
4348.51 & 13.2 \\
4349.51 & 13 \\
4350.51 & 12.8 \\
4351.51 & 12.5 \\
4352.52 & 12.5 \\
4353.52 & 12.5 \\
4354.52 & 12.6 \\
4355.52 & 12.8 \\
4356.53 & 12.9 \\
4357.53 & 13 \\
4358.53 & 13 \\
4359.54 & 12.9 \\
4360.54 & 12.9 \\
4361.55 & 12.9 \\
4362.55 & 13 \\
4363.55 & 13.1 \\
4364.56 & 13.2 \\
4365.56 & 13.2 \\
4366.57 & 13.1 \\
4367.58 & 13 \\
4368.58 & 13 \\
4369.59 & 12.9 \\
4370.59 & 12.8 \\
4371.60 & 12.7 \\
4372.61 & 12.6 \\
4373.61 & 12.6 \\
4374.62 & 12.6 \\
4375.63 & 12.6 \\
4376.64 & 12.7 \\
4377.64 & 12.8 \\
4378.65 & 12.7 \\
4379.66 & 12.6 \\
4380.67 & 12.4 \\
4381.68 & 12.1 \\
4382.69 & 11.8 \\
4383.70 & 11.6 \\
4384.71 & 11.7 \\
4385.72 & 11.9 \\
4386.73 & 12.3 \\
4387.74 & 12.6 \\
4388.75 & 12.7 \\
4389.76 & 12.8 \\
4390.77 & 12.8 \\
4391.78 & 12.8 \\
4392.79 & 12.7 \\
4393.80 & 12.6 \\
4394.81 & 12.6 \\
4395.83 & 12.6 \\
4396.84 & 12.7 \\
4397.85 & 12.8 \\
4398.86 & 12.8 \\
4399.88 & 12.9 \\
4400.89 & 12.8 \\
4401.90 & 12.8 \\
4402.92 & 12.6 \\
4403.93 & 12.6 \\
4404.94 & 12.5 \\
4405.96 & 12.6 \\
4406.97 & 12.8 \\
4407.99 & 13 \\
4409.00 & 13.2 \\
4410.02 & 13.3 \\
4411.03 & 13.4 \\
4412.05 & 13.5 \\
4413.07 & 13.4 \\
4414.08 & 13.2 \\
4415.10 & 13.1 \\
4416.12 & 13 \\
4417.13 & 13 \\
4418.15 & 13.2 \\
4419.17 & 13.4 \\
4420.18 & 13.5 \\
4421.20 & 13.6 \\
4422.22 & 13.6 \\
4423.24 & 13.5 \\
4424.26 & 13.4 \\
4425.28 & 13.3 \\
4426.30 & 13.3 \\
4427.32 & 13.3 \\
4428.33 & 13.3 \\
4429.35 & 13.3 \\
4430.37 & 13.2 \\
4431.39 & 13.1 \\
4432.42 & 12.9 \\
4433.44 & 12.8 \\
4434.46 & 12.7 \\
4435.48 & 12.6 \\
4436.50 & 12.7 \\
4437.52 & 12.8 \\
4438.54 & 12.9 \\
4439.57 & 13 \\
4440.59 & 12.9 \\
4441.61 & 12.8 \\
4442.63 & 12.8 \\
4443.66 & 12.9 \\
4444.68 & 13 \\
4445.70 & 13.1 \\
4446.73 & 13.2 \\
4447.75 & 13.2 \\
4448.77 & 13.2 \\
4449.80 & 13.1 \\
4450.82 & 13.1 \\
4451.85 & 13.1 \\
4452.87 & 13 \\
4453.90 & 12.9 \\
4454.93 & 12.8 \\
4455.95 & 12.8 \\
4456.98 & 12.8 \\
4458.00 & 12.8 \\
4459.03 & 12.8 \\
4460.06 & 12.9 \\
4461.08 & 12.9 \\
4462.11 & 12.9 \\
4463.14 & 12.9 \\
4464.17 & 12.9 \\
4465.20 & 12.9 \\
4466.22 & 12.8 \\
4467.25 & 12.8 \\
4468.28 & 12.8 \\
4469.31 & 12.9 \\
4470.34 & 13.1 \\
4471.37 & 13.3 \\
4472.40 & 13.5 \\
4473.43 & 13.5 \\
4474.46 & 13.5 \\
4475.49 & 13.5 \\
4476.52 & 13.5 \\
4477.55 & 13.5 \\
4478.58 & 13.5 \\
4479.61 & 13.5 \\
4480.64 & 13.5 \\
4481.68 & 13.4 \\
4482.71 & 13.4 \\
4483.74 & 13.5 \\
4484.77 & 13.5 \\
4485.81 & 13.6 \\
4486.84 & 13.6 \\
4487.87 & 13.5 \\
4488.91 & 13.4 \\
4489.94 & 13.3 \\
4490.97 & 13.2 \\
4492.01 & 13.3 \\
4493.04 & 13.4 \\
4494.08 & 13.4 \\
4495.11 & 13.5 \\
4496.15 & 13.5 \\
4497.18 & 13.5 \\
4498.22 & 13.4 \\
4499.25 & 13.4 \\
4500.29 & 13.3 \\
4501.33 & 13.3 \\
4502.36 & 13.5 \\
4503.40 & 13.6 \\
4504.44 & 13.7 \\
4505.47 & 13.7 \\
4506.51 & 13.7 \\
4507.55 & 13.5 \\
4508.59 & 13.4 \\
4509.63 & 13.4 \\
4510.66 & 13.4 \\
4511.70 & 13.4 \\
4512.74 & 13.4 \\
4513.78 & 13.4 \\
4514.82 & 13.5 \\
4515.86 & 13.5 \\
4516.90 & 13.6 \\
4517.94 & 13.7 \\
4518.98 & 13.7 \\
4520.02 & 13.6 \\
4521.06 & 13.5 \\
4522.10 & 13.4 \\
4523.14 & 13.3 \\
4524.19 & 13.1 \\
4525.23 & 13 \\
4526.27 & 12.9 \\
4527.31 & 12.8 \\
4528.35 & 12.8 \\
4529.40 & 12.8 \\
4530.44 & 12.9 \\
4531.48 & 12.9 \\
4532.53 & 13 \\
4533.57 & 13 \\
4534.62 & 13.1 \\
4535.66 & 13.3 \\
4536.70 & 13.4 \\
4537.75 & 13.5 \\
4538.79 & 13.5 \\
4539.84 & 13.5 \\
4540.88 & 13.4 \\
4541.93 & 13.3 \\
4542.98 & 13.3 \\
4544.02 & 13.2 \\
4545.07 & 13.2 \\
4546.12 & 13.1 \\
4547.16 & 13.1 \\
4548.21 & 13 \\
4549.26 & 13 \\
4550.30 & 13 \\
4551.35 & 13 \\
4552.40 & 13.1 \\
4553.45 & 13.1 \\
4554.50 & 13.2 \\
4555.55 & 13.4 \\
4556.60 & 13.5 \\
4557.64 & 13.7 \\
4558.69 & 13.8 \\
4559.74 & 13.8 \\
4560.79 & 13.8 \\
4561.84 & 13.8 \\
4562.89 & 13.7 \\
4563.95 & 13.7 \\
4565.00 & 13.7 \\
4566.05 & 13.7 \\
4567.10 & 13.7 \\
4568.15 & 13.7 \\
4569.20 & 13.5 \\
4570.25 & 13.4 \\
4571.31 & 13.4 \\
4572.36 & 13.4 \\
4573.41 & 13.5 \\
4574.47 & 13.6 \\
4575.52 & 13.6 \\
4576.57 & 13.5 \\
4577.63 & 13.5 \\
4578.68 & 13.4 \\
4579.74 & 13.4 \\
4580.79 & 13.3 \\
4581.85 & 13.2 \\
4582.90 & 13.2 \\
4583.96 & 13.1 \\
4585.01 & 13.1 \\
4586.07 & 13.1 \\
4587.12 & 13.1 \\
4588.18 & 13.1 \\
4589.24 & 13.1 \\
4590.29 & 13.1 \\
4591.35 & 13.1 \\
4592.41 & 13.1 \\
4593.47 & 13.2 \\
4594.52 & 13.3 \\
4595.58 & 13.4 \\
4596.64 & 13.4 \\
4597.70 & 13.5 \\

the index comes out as 12.4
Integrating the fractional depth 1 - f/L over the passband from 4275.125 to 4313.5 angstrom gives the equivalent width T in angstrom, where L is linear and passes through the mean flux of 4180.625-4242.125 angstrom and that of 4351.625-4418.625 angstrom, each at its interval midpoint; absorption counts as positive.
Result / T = 4.4 angstrom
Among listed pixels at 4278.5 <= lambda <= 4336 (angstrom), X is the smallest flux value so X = 9.59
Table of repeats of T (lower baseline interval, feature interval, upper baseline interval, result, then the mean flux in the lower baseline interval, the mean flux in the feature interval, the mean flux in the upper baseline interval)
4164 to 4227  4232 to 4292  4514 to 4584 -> 2.4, 12.8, 12.4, 13.3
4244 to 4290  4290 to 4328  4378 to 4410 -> 4.0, 12.4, 11.2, 12.6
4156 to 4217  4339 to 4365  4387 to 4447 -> 1.1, 13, 12.4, 13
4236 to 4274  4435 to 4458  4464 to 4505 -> 0.5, 12.5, 12.9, 13.4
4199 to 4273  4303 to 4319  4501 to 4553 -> 2.4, 12.6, 10.9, 13.3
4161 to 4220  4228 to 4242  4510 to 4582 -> 0.6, 13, 12.5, 13.4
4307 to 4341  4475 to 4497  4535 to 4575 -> -0.9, 11.8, 13.5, 13.4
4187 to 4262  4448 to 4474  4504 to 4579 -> 0.4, 12.7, 13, 13.4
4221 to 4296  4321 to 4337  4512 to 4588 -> 0.3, 12.3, 12.3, 13.3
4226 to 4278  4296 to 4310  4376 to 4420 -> 2.7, 12.5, 10.2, 12.7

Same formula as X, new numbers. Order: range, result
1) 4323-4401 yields 10.2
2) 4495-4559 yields 12.8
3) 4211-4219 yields 12.6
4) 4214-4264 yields 11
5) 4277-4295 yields 11.4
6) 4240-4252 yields 12.2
